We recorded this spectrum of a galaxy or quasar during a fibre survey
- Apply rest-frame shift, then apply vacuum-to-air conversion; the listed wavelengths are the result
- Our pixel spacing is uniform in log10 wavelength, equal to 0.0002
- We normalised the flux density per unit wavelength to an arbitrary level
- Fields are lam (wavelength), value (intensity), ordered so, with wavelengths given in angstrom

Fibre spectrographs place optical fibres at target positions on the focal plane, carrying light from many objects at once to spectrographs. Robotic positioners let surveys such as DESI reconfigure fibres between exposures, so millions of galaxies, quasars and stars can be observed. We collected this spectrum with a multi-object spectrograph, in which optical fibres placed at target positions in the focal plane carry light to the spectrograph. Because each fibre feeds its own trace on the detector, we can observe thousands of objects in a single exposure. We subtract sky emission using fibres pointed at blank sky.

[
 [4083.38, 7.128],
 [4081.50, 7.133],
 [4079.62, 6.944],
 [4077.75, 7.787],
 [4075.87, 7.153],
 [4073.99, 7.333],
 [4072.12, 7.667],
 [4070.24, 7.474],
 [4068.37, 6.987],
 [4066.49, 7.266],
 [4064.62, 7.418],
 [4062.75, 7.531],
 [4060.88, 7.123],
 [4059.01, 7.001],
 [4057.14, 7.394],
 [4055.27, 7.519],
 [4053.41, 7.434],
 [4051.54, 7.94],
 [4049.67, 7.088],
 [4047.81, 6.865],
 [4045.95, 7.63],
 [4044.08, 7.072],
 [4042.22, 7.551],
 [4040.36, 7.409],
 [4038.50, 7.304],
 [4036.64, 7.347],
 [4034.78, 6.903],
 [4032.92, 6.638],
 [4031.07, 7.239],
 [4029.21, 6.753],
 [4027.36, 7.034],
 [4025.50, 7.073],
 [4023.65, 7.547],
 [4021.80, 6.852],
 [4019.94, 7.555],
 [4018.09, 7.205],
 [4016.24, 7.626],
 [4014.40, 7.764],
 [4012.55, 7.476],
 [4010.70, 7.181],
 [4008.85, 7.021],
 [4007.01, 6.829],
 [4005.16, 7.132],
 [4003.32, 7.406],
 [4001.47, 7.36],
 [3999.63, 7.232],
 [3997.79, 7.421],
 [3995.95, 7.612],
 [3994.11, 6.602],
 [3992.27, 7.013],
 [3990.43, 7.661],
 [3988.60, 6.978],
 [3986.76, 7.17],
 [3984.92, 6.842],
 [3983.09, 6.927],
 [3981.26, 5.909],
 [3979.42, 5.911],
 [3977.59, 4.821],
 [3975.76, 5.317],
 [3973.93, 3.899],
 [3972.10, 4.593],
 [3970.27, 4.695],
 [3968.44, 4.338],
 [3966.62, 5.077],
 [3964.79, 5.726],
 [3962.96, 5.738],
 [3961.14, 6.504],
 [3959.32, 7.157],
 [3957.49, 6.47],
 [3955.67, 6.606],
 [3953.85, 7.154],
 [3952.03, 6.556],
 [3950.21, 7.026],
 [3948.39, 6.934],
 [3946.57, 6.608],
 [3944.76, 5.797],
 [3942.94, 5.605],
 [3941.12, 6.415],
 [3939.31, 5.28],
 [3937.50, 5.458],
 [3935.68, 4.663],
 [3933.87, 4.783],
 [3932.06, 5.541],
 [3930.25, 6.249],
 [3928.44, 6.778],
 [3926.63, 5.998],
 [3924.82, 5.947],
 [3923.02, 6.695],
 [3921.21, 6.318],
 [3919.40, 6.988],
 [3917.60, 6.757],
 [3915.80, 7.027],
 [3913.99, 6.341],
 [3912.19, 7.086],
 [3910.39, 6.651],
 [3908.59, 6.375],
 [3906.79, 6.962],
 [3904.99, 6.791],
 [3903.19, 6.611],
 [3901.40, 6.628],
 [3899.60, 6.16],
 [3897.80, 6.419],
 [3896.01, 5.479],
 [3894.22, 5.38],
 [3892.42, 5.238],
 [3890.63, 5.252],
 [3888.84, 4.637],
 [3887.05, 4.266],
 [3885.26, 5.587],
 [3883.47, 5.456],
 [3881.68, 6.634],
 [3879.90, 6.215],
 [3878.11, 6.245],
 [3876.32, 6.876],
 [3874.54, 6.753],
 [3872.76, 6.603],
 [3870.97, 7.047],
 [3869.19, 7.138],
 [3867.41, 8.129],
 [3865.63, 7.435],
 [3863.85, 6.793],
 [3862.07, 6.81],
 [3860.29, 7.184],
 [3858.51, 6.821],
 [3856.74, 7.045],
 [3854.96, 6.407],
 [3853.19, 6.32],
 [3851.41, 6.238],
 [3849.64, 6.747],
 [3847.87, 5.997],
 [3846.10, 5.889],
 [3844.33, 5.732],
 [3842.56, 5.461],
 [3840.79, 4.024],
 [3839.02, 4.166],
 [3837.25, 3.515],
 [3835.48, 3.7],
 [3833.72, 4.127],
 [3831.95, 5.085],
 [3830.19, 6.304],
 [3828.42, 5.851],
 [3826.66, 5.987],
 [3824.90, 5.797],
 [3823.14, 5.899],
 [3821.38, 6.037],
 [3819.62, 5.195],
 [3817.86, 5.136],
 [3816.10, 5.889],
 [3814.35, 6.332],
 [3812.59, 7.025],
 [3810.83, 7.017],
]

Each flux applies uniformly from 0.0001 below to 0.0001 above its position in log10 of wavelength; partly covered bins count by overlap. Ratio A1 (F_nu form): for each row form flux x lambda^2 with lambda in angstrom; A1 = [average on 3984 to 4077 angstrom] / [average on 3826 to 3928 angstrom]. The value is 1.28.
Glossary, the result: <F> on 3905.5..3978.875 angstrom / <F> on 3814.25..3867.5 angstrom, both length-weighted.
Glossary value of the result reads 1.0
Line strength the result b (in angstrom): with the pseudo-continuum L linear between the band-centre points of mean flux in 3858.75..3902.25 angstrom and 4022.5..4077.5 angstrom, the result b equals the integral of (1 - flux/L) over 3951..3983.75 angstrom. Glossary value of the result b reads 5.02 angstrom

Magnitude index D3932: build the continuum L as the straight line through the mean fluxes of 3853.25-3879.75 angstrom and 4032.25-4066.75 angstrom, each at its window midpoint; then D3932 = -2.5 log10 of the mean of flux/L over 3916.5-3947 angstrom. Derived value 0.176 mag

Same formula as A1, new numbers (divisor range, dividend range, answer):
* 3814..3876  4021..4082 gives 1.34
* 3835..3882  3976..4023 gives 1.20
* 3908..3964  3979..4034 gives 1.17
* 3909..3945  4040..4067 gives 1.28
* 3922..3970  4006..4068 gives 1.26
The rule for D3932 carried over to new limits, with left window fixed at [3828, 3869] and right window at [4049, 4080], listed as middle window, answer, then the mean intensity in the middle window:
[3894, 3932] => -0.02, 6.46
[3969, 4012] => 0.06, 6.49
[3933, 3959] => 0.08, 6.12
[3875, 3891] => 0.08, 5.73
